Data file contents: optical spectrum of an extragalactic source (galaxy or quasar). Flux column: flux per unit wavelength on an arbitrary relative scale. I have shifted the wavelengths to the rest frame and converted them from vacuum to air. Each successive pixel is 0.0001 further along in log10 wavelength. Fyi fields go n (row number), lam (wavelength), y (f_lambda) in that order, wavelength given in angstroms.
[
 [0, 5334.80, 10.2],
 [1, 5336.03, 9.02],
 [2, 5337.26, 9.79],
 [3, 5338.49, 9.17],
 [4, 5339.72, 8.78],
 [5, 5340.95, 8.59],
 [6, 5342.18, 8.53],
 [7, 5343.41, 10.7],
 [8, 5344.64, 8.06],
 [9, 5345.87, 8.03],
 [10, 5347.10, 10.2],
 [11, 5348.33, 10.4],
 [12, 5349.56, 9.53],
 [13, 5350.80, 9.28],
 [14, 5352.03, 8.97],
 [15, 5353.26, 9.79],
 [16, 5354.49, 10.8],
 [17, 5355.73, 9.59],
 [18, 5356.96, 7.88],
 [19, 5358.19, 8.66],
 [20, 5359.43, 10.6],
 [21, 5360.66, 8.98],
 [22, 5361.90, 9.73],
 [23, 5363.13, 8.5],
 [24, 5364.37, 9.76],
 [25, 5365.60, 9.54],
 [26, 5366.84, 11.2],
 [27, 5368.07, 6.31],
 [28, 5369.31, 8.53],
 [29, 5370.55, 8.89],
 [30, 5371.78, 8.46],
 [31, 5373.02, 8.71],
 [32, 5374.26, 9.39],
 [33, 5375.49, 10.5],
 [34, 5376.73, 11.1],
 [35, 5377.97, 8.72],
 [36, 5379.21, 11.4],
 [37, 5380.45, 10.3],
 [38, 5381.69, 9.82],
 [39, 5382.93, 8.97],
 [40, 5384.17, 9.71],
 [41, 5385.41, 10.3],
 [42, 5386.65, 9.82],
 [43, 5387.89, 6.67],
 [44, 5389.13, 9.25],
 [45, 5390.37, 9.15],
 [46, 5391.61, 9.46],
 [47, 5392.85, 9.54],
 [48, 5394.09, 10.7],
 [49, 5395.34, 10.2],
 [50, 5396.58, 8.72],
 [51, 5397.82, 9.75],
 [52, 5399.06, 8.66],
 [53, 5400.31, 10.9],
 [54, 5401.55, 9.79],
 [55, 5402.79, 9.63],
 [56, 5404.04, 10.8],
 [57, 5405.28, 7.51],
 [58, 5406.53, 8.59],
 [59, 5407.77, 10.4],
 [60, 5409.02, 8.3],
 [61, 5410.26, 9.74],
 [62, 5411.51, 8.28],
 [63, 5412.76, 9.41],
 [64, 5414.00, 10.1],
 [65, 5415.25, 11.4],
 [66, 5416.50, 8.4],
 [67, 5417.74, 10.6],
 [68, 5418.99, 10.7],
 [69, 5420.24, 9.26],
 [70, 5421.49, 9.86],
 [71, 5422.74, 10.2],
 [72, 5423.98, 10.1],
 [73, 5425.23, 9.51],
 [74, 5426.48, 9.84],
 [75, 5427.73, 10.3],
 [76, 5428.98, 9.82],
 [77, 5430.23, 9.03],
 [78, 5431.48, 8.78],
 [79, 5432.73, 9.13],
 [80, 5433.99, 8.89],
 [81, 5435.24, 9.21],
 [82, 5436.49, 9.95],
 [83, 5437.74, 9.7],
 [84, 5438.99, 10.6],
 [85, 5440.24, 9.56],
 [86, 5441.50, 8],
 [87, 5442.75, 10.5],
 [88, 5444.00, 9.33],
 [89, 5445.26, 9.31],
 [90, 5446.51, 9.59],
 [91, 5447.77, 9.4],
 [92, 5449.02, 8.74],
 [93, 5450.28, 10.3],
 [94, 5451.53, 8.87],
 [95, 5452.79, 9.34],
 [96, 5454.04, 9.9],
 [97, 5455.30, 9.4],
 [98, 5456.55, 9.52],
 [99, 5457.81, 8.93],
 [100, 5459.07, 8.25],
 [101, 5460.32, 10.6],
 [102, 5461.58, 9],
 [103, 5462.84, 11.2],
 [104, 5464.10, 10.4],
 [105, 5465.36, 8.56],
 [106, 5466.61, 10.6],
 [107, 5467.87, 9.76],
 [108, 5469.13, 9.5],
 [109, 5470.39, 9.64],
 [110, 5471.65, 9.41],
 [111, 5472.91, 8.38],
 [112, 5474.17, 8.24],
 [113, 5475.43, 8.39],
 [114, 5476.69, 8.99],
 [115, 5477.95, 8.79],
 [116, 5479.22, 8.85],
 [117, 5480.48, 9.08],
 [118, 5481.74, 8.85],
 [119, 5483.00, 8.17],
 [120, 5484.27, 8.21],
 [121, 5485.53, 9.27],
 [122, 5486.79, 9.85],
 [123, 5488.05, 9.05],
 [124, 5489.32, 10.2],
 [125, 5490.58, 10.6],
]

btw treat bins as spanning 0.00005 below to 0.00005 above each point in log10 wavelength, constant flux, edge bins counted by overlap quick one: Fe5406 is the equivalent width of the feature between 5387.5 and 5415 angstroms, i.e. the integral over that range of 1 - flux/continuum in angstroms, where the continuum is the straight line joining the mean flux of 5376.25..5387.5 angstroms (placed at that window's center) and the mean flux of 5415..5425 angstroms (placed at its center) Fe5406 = 1.6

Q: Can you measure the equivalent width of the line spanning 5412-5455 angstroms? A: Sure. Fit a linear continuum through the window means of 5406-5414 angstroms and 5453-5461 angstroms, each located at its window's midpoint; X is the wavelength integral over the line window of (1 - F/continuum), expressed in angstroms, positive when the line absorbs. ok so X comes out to -1.4 angstroms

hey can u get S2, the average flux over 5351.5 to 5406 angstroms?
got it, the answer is 9.45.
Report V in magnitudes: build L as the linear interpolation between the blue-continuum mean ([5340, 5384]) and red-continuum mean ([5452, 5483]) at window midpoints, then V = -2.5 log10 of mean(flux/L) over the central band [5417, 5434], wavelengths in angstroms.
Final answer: -0.05 mag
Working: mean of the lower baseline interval 9.38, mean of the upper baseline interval 9.29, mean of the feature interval 9.73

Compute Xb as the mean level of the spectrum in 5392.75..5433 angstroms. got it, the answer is 9.64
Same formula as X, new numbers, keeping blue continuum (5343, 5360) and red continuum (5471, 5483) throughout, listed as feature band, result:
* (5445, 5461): -0.9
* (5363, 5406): -0.9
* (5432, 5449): -0.9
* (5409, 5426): -1.3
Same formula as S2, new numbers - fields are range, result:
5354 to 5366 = 9.39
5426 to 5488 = 9.34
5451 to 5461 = 9.36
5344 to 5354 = 9.31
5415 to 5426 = 9.96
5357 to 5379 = 9.27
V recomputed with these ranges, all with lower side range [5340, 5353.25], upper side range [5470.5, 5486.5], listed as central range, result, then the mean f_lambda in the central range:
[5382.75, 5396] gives -0.042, 9.45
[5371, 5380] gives -0.070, 9.75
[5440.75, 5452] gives -0.054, 9.34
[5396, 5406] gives -0.049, 9.46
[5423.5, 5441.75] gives -0.068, 9.52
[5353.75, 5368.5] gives -0.017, 9.34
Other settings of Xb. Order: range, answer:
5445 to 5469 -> 9.57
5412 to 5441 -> 9.74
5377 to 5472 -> 9.58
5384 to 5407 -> 9.43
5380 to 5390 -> 9.33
